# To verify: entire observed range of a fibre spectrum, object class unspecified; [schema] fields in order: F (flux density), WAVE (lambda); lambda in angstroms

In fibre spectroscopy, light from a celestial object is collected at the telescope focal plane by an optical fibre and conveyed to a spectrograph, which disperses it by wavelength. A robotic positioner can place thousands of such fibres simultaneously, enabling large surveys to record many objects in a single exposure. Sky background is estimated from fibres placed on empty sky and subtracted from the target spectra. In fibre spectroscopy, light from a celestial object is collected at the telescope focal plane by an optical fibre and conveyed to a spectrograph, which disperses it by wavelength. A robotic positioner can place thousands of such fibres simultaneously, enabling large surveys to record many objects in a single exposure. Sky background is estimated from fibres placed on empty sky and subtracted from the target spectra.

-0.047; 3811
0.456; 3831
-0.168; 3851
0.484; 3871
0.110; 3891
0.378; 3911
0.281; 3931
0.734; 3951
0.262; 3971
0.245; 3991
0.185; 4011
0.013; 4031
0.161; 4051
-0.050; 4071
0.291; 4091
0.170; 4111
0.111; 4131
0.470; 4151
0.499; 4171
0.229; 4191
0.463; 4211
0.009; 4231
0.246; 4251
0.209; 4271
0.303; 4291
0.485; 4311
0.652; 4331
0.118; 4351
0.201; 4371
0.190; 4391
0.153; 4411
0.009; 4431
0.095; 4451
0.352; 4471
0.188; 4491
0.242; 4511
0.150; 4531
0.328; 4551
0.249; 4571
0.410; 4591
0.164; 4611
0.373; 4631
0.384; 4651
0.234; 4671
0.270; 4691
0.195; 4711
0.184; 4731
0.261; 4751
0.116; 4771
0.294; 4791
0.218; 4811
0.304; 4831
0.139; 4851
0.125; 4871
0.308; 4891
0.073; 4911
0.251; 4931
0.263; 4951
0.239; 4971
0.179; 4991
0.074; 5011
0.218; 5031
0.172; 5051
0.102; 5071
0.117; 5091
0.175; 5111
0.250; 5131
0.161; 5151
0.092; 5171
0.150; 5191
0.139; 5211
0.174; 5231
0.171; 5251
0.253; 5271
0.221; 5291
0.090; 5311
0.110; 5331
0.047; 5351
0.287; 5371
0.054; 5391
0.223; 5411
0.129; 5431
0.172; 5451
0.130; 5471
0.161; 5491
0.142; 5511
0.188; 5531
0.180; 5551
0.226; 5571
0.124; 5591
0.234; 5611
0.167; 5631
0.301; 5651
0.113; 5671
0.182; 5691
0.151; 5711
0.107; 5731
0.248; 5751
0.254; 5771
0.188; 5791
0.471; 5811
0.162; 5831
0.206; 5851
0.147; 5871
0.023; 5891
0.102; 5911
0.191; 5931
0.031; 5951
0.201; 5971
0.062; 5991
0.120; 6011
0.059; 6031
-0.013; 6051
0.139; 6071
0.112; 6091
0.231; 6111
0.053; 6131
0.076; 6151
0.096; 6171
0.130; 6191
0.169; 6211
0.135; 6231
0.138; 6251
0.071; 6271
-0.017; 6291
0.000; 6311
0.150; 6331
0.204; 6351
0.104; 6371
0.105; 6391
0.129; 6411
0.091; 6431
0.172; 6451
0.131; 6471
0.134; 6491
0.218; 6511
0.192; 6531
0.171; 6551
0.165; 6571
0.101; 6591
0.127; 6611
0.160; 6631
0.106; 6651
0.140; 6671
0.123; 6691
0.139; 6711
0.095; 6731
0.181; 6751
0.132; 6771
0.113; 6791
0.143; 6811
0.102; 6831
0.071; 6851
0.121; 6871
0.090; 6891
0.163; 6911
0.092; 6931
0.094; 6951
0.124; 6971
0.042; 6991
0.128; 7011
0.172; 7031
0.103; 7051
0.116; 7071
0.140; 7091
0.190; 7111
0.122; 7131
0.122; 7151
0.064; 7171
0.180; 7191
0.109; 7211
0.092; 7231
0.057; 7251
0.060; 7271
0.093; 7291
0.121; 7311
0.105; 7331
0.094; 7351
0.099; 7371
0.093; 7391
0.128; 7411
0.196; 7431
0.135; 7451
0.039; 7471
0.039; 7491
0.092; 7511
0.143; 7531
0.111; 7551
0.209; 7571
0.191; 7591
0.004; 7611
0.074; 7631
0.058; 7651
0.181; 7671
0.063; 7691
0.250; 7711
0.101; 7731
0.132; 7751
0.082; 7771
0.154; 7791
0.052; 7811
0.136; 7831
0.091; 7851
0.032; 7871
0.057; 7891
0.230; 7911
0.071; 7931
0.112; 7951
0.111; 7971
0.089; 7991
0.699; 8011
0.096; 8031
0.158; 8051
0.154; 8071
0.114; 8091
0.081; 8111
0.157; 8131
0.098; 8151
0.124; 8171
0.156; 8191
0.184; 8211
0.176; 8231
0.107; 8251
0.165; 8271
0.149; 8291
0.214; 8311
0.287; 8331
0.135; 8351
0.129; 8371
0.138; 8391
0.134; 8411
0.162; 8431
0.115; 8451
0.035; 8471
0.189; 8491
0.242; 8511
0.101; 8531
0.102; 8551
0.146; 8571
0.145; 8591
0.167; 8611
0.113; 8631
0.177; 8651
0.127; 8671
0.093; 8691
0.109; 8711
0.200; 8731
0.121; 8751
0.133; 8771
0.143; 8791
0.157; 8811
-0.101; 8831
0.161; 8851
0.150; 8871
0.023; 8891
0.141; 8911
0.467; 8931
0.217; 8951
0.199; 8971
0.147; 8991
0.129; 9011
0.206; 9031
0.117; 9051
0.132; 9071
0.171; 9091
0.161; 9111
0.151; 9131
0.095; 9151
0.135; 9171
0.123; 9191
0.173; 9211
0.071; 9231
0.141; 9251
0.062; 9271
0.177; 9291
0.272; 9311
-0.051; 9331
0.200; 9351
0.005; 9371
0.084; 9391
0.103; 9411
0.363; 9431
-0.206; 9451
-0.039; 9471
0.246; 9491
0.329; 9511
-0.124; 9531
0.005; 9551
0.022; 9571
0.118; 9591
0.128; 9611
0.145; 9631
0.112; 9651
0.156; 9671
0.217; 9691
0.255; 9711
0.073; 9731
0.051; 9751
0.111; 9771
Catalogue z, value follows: 1.15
